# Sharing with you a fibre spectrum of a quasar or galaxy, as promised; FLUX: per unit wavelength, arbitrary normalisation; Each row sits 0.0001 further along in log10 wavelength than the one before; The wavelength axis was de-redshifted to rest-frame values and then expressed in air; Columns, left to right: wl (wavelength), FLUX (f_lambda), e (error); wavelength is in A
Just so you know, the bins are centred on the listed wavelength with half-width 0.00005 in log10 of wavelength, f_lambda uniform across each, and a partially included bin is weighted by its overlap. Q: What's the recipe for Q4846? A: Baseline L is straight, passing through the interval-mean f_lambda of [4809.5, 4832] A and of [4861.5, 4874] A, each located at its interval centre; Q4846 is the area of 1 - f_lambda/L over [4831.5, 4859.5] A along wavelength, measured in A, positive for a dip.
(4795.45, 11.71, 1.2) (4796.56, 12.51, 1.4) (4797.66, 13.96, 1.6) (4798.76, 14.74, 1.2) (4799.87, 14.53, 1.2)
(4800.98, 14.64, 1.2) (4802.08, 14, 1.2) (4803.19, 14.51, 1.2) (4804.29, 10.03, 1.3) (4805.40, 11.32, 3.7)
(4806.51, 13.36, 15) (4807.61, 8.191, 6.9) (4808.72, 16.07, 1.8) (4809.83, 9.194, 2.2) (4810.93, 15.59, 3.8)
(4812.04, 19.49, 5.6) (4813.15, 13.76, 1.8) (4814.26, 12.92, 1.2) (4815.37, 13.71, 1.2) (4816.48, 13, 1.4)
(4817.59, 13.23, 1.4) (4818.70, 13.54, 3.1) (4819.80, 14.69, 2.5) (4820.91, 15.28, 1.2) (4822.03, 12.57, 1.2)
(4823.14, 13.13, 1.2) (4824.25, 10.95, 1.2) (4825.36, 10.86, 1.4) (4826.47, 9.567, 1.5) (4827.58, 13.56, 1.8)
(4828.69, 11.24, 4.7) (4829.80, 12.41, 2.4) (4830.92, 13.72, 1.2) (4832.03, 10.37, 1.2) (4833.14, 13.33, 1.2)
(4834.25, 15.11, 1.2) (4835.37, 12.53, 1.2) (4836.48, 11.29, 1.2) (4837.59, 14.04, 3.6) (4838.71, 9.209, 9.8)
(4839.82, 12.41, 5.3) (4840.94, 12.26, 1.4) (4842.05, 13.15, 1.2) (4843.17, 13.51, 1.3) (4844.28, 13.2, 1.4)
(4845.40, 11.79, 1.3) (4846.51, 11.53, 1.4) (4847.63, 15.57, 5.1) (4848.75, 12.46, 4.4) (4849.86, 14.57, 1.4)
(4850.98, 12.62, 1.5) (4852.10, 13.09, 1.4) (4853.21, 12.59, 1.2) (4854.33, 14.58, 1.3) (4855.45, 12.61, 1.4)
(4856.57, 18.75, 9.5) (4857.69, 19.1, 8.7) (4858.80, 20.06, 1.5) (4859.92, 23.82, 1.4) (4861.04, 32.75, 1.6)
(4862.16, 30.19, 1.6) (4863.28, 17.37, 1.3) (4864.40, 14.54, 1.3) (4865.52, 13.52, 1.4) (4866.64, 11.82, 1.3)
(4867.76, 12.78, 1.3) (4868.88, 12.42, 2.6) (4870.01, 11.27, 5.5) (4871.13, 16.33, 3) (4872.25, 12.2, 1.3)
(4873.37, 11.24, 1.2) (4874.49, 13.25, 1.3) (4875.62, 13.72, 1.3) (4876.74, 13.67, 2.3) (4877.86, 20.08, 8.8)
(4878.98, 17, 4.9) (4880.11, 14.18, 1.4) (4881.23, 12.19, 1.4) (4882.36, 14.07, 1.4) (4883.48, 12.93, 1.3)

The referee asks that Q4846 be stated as 1.0 A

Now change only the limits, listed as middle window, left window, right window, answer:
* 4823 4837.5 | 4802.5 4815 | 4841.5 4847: 0.7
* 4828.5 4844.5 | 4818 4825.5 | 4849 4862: 2.8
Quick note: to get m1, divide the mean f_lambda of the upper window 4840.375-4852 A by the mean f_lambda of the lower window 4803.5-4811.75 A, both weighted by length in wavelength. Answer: 1.1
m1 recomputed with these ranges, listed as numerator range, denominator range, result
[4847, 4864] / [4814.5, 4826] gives 1.37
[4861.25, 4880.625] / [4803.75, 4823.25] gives 1.16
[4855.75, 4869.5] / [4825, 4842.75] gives 1.54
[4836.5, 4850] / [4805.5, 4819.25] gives 0.95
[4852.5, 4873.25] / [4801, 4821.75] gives 1.25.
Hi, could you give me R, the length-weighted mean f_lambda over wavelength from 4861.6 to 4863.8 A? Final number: 23.9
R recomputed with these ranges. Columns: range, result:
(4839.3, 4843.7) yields 12.8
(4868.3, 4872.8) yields 13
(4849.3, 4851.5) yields 13.6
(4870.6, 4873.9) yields 13.3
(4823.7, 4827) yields 10.5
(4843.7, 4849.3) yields 12.9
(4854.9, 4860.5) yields 18.9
